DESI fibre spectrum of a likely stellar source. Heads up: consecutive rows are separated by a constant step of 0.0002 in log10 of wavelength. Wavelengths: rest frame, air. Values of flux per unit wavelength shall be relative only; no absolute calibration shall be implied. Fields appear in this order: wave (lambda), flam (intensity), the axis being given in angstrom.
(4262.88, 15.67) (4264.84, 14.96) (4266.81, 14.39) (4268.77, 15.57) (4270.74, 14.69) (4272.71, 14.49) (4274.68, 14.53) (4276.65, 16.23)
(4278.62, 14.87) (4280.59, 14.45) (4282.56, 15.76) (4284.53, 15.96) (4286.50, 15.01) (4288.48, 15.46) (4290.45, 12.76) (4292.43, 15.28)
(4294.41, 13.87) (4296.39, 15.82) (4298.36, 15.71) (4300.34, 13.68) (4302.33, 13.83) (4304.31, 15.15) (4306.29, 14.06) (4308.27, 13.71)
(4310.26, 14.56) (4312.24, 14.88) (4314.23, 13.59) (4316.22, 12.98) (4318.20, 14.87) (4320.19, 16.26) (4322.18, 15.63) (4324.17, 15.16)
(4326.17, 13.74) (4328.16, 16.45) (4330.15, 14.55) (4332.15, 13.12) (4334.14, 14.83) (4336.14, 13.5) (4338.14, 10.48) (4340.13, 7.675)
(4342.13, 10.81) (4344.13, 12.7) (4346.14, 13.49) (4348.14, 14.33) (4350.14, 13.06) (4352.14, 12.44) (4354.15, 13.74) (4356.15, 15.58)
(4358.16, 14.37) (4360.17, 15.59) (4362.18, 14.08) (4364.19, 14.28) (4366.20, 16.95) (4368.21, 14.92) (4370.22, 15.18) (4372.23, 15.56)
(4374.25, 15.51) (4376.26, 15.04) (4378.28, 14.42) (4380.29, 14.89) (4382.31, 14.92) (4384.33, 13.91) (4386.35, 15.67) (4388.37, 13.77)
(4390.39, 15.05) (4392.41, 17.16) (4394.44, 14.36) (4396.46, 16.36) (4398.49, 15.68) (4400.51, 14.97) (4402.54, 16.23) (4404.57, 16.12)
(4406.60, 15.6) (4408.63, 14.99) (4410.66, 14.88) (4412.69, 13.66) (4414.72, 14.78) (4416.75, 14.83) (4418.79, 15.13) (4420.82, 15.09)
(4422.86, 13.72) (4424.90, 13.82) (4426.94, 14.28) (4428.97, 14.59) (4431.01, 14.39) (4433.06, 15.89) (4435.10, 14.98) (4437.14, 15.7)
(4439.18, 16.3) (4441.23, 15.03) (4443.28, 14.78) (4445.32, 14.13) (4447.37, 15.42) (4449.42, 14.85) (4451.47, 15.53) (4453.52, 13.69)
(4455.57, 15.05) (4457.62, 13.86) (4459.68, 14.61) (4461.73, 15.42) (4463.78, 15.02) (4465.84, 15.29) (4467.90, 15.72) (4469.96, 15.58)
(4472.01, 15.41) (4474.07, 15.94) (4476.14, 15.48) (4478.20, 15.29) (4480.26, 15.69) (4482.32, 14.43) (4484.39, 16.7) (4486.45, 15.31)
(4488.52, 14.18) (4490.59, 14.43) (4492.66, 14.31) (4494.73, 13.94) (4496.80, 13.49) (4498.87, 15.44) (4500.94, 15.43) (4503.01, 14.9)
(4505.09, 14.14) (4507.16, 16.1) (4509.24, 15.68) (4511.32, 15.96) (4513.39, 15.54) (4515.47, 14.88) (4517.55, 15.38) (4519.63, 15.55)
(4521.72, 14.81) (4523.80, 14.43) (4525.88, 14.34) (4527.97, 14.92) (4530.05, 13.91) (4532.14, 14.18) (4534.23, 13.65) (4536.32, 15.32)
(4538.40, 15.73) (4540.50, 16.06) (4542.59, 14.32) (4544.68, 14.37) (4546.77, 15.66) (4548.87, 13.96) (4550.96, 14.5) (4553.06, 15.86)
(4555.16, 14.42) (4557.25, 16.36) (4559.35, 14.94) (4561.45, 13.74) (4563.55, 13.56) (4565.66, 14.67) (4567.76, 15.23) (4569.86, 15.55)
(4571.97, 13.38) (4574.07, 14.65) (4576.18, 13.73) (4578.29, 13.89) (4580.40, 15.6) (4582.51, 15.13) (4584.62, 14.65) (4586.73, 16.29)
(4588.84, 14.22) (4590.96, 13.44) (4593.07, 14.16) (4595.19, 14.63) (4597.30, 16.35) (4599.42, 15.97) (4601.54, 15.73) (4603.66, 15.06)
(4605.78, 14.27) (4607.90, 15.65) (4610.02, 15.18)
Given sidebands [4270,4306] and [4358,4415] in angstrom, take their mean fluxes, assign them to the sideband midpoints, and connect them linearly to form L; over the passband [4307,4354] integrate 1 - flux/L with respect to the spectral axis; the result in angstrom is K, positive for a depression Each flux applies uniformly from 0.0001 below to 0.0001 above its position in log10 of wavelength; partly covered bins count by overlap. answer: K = 4.3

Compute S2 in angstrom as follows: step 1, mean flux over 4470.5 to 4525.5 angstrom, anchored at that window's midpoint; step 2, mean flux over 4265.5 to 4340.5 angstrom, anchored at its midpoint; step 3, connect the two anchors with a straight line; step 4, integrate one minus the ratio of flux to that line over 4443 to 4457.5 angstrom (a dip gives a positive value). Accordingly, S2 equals 0.2 angstrom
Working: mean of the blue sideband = 14.5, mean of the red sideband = 15.1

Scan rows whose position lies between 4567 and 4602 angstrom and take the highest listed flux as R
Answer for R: 16.35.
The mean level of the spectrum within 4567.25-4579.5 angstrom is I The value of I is 14.4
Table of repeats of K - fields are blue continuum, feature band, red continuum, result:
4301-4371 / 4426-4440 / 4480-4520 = -0.5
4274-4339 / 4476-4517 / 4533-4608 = -0.8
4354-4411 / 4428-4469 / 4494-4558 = 0.2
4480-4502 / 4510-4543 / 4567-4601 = -0.3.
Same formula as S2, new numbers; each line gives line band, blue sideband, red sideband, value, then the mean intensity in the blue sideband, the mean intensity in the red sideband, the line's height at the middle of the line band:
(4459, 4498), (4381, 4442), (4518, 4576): -0.45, 15.1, 14.7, 14.9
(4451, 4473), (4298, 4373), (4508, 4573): -0.66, 14.1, 14.9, 14.6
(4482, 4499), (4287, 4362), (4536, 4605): -0.09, 14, 14.9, 14.6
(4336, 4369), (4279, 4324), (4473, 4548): 3.07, 14.7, 15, 14.8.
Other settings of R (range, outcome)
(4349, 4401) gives 17.16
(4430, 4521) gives 16.7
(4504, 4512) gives 16.1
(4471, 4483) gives 15.94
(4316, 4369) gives 16.95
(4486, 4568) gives 16.36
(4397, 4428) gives 16.23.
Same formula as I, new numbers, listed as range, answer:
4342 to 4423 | 14.8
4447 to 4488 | 15.2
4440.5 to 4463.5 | 14.8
